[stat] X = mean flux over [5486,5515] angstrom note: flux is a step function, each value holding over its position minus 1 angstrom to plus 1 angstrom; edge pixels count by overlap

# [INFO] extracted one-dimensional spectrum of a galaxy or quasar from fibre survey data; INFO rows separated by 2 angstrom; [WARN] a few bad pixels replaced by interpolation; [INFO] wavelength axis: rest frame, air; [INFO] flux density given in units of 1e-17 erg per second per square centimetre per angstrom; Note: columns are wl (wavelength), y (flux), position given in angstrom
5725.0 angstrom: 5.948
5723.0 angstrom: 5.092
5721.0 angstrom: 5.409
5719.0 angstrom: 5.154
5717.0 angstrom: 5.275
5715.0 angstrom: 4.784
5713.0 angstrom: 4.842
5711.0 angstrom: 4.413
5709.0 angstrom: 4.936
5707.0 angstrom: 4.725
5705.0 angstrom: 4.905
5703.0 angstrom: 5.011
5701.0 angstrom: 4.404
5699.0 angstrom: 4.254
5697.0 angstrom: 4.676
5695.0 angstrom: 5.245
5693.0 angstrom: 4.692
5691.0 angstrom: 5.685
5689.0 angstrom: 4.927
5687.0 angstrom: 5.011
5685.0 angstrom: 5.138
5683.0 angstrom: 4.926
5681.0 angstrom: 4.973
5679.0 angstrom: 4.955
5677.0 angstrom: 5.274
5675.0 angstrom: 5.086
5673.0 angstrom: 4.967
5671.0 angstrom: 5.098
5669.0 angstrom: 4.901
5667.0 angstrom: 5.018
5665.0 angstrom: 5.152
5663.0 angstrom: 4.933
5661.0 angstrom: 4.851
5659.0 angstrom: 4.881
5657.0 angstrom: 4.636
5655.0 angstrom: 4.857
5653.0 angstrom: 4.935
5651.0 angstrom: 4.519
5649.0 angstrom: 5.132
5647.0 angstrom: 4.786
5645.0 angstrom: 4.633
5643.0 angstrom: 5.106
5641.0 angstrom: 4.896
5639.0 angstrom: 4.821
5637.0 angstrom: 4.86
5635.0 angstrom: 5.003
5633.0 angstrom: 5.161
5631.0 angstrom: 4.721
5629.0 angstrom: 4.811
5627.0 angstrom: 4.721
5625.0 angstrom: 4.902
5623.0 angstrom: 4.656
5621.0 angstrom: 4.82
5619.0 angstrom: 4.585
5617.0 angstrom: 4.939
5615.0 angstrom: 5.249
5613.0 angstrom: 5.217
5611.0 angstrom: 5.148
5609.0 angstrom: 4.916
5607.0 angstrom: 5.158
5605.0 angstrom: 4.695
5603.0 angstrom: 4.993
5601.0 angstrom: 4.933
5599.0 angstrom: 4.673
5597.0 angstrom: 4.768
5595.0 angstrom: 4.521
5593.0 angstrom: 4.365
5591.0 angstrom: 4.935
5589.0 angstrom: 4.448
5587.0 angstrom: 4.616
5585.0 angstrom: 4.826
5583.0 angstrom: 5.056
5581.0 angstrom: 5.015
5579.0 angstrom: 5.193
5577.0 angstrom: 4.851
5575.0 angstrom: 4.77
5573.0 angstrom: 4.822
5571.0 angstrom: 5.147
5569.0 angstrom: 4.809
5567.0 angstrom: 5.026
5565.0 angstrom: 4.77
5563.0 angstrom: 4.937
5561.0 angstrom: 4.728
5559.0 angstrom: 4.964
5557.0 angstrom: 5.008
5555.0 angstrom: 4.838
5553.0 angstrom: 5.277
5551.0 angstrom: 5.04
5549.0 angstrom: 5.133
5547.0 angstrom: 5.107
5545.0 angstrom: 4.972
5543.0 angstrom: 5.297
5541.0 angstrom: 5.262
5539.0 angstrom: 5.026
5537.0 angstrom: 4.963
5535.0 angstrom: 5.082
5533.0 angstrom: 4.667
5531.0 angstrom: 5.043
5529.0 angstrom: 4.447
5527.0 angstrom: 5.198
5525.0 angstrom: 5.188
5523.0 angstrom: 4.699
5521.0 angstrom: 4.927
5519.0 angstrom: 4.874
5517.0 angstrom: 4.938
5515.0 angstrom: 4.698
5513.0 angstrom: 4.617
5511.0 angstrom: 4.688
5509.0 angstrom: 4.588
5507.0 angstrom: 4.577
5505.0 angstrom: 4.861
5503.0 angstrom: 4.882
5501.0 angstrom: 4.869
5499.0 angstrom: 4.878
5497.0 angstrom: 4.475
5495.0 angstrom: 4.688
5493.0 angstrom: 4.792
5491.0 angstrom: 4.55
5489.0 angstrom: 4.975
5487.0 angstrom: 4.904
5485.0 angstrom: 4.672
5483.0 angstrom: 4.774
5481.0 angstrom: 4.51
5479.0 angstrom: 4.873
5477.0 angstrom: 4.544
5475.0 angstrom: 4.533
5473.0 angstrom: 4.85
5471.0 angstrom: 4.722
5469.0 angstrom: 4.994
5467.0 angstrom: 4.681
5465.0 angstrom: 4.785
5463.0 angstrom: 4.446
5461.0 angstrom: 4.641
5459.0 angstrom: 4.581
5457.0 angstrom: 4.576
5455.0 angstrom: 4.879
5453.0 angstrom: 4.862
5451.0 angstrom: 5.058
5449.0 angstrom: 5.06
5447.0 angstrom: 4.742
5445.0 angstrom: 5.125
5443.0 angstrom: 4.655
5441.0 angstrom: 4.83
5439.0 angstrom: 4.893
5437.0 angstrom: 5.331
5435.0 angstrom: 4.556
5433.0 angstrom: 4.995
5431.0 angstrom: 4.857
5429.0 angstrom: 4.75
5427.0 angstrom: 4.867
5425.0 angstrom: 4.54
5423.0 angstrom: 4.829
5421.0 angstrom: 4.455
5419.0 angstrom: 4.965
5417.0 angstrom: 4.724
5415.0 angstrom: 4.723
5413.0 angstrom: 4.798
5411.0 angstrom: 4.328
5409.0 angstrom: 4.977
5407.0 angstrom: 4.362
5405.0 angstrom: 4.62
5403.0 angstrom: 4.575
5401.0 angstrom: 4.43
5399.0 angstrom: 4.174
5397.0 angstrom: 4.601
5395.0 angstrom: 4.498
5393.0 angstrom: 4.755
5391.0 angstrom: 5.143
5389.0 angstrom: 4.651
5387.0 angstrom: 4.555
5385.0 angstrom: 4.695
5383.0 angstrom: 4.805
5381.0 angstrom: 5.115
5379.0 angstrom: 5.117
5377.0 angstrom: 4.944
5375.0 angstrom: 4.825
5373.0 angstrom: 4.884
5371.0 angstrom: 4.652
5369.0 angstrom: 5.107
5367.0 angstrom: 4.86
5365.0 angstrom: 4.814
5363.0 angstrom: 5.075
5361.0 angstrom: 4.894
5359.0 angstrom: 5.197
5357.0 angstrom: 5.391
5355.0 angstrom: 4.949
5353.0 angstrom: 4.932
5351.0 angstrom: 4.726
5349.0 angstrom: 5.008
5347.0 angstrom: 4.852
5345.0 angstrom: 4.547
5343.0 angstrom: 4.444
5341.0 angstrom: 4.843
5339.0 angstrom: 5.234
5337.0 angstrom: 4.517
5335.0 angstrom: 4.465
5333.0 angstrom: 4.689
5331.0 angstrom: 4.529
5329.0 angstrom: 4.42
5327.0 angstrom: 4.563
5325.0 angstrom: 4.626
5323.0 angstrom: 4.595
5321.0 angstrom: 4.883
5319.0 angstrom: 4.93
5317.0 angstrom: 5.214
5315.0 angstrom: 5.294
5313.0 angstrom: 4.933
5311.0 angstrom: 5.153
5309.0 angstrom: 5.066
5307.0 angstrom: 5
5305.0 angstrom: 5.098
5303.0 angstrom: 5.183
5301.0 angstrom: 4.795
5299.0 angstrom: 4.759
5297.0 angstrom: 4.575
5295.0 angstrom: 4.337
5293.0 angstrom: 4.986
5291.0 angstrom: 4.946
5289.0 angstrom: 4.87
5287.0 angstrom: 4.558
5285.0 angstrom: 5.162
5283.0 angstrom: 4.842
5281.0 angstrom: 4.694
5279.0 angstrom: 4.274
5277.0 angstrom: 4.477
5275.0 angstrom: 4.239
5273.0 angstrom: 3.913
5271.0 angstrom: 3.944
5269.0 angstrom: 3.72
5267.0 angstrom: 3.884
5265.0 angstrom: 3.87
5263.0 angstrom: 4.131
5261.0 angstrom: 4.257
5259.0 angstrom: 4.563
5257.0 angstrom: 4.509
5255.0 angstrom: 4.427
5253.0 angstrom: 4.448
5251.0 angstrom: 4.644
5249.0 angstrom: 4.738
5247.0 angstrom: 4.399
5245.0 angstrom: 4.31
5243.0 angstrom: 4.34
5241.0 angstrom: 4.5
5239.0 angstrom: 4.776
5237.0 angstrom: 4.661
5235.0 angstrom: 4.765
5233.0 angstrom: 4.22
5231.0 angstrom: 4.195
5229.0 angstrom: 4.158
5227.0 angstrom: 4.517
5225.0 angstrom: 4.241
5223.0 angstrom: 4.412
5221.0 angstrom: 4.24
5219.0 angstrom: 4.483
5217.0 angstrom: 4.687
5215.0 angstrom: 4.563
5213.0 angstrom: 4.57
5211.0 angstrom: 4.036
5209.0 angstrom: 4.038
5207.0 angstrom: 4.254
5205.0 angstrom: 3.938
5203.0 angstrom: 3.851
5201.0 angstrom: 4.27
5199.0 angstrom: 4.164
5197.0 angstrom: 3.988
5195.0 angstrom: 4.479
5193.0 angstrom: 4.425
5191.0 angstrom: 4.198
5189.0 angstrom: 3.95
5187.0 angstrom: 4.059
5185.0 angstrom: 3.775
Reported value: 4.74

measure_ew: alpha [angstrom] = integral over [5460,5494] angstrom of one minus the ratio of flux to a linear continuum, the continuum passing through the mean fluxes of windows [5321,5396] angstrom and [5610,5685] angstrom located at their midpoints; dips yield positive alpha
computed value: 0.96 angstrom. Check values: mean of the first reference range 4.81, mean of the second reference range 4.93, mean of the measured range 4.72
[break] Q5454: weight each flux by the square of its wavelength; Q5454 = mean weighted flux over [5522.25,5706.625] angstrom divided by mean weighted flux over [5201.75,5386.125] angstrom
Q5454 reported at 1.2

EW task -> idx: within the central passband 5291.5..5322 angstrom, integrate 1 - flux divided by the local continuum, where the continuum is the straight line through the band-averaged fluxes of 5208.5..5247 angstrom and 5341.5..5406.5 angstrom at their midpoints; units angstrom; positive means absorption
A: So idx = -2.1 angstrom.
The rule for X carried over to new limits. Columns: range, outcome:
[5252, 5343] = 4.63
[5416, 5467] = 4.8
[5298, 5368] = 4.87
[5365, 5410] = 4.74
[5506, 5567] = 4.92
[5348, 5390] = 4.91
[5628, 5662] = 4.86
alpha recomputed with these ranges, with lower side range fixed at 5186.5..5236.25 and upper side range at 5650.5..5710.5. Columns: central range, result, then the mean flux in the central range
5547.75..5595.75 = -1.1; 4.88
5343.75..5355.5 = -0.9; 4.82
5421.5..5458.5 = -2.1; 4.85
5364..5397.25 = -2.4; 4.83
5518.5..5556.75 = -2.3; 5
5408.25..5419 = -0.4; 4.73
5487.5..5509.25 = -0.4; 4.75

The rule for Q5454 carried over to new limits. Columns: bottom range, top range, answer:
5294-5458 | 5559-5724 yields 1.12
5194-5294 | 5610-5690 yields 1.31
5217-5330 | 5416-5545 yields 1.14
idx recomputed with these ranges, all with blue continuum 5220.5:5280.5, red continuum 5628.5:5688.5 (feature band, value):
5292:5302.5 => -0.8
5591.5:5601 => 0.4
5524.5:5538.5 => -0.6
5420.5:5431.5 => -0.3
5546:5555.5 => -0.6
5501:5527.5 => -0.6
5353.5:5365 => -1.5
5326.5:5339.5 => -0.5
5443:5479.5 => -1.0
